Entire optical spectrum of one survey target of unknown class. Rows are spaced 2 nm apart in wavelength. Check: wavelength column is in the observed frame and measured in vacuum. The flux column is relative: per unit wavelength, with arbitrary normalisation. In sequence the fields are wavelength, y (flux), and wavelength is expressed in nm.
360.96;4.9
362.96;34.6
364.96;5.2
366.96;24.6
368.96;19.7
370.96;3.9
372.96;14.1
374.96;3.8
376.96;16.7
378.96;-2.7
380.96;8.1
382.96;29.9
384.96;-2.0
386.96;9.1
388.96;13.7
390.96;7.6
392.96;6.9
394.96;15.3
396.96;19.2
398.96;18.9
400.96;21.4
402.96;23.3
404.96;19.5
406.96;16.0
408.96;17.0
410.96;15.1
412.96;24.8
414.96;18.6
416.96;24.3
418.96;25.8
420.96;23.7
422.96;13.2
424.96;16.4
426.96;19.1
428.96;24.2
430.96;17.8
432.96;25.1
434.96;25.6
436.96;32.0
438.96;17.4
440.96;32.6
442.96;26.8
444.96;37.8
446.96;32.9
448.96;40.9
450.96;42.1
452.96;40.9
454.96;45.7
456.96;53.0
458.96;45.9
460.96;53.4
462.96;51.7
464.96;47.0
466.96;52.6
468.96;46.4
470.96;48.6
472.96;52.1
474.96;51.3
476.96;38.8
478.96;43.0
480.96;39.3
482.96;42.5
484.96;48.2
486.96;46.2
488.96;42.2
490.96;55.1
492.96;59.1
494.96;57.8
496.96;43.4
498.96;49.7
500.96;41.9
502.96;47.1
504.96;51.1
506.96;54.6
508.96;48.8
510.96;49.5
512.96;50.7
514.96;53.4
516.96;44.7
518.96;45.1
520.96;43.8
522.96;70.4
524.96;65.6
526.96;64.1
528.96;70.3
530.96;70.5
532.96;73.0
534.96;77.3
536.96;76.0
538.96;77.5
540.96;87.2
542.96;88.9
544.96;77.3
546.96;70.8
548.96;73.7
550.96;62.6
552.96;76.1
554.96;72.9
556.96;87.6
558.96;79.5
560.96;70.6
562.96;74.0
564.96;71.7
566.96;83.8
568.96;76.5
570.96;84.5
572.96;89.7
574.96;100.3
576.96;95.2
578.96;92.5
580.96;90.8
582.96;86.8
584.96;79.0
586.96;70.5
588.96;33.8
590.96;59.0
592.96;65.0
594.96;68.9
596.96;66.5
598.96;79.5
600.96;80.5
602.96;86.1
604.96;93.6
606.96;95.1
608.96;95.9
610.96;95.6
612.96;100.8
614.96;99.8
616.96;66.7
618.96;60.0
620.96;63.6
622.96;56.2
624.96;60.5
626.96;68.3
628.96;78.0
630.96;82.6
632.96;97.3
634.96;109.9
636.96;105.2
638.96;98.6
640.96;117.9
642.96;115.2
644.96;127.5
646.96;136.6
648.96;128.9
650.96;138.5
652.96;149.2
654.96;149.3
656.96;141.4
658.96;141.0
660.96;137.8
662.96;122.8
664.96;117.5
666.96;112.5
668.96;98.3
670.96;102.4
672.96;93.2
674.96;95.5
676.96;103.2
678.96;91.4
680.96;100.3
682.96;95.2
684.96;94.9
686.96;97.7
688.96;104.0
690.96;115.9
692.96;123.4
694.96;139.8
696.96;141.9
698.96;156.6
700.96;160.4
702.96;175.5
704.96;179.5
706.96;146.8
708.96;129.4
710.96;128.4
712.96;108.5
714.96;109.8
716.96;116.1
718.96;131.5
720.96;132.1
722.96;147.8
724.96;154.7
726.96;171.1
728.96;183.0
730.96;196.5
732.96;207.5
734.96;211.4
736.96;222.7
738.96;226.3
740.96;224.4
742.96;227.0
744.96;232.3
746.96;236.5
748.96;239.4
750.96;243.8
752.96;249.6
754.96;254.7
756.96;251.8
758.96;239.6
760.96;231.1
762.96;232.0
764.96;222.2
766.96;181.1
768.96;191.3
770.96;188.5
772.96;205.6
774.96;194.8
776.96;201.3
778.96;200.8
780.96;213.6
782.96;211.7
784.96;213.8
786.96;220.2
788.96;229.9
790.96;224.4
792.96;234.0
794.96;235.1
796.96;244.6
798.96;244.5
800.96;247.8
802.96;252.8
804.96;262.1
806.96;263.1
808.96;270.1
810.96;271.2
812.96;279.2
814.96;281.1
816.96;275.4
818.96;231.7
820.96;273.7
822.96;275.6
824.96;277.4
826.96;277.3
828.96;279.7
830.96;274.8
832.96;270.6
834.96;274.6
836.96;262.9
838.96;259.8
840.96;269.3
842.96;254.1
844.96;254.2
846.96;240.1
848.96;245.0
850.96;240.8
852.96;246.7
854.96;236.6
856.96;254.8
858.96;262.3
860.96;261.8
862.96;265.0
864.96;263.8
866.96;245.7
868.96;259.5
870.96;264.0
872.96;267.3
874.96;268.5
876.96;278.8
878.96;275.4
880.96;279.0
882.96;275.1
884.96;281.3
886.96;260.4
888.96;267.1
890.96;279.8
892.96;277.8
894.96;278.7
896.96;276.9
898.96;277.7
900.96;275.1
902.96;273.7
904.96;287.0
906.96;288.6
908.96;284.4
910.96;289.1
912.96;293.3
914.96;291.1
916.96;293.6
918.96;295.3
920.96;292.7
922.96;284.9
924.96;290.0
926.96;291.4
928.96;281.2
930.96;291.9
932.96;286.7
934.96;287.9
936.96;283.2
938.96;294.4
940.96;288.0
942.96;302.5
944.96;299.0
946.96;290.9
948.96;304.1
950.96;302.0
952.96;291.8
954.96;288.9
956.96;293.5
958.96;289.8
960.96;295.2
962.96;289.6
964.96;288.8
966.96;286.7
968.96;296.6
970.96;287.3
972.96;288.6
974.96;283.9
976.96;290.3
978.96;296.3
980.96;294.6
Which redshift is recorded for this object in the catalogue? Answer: 0.000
